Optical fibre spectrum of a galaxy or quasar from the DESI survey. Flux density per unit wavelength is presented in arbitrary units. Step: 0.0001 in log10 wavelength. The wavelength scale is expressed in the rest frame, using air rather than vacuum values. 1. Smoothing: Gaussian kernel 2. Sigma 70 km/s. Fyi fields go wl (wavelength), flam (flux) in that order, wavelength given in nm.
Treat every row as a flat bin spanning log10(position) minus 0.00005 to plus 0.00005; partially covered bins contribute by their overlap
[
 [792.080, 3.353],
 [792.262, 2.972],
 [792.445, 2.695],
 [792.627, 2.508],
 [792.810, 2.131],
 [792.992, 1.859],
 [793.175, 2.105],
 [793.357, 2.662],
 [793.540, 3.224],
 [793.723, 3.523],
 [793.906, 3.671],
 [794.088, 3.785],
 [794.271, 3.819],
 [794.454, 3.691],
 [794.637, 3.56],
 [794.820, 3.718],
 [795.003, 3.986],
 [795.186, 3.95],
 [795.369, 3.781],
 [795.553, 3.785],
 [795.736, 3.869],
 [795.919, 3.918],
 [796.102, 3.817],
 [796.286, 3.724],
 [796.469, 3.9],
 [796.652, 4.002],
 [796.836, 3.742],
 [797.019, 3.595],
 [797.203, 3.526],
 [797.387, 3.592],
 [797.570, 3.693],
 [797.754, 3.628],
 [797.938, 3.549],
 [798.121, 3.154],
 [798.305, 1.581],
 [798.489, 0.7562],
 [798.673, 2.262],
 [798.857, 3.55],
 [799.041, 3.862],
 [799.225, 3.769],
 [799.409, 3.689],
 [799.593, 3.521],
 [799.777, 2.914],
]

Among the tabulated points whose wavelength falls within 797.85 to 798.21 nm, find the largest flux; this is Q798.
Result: 3.549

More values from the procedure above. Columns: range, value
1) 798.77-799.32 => 3.862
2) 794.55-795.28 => 3.986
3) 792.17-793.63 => 3.224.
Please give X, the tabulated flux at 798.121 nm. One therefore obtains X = 3.154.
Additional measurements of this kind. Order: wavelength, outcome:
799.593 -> 3.521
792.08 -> 3.353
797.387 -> 3.592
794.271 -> 3.819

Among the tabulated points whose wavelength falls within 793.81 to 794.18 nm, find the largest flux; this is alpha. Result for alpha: 3.785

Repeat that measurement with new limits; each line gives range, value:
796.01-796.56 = 3.9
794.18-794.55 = 3.819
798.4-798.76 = 2.262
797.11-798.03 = 3.693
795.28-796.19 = 3.918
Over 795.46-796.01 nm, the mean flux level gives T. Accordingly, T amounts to 3.85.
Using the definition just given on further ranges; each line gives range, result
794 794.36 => 3.8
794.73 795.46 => 3.86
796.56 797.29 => 3.72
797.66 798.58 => 2.54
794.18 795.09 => 3.75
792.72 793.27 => 2.04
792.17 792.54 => 2.83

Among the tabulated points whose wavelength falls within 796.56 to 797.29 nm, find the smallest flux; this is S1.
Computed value 3.526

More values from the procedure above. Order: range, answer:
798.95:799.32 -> 3.769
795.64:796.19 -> 3.817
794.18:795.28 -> 3.56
